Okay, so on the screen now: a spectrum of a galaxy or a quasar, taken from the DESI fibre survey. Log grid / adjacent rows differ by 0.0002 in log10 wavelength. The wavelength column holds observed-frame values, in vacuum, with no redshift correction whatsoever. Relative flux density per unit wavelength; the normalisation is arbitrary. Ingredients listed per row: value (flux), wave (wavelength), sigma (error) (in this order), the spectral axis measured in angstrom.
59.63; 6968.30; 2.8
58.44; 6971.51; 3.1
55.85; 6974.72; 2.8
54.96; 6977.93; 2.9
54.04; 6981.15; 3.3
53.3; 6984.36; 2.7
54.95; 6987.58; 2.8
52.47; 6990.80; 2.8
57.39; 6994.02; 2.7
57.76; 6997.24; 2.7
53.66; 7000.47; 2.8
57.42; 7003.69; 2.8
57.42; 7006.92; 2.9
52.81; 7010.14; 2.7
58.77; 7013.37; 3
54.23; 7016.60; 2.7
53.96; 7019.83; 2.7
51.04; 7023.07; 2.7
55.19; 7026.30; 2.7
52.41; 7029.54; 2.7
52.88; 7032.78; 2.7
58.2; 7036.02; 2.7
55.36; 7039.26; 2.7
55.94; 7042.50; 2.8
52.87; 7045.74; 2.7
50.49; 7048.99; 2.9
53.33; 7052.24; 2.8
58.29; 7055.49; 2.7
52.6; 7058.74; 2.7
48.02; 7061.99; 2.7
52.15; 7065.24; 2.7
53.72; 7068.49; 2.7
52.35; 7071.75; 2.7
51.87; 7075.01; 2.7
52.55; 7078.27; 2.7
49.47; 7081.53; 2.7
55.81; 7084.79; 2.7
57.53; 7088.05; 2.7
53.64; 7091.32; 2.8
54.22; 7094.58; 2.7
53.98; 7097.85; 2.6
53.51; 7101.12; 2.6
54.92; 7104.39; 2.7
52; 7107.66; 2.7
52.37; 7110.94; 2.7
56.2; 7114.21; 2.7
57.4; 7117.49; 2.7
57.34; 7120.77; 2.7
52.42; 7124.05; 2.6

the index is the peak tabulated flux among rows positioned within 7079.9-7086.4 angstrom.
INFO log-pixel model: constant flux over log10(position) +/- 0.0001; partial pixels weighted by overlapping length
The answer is 55.81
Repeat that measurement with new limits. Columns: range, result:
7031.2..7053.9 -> 58.2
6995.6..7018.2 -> 58.77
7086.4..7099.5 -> 57.53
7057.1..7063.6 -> 52.6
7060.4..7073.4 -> 53.72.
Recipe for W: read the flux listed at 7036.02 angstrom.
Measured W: 58.2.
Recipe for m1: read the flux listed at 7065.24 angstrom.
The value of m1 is 52.15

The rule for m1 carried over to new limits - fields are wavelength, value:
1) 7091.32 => 53.64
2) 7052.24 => 53.33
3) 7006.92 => 57.42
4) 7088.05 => 57.53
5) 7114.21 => 56.2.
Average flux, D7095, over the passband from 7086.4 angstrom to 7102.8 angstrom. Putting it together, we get 54.6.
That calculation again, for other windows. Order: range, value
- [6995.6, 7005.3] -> 56.3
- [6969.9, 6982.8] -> 55.8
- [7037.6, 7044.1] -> 55.7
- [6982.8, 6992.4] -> 53.6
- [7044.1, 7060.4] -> 53.5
